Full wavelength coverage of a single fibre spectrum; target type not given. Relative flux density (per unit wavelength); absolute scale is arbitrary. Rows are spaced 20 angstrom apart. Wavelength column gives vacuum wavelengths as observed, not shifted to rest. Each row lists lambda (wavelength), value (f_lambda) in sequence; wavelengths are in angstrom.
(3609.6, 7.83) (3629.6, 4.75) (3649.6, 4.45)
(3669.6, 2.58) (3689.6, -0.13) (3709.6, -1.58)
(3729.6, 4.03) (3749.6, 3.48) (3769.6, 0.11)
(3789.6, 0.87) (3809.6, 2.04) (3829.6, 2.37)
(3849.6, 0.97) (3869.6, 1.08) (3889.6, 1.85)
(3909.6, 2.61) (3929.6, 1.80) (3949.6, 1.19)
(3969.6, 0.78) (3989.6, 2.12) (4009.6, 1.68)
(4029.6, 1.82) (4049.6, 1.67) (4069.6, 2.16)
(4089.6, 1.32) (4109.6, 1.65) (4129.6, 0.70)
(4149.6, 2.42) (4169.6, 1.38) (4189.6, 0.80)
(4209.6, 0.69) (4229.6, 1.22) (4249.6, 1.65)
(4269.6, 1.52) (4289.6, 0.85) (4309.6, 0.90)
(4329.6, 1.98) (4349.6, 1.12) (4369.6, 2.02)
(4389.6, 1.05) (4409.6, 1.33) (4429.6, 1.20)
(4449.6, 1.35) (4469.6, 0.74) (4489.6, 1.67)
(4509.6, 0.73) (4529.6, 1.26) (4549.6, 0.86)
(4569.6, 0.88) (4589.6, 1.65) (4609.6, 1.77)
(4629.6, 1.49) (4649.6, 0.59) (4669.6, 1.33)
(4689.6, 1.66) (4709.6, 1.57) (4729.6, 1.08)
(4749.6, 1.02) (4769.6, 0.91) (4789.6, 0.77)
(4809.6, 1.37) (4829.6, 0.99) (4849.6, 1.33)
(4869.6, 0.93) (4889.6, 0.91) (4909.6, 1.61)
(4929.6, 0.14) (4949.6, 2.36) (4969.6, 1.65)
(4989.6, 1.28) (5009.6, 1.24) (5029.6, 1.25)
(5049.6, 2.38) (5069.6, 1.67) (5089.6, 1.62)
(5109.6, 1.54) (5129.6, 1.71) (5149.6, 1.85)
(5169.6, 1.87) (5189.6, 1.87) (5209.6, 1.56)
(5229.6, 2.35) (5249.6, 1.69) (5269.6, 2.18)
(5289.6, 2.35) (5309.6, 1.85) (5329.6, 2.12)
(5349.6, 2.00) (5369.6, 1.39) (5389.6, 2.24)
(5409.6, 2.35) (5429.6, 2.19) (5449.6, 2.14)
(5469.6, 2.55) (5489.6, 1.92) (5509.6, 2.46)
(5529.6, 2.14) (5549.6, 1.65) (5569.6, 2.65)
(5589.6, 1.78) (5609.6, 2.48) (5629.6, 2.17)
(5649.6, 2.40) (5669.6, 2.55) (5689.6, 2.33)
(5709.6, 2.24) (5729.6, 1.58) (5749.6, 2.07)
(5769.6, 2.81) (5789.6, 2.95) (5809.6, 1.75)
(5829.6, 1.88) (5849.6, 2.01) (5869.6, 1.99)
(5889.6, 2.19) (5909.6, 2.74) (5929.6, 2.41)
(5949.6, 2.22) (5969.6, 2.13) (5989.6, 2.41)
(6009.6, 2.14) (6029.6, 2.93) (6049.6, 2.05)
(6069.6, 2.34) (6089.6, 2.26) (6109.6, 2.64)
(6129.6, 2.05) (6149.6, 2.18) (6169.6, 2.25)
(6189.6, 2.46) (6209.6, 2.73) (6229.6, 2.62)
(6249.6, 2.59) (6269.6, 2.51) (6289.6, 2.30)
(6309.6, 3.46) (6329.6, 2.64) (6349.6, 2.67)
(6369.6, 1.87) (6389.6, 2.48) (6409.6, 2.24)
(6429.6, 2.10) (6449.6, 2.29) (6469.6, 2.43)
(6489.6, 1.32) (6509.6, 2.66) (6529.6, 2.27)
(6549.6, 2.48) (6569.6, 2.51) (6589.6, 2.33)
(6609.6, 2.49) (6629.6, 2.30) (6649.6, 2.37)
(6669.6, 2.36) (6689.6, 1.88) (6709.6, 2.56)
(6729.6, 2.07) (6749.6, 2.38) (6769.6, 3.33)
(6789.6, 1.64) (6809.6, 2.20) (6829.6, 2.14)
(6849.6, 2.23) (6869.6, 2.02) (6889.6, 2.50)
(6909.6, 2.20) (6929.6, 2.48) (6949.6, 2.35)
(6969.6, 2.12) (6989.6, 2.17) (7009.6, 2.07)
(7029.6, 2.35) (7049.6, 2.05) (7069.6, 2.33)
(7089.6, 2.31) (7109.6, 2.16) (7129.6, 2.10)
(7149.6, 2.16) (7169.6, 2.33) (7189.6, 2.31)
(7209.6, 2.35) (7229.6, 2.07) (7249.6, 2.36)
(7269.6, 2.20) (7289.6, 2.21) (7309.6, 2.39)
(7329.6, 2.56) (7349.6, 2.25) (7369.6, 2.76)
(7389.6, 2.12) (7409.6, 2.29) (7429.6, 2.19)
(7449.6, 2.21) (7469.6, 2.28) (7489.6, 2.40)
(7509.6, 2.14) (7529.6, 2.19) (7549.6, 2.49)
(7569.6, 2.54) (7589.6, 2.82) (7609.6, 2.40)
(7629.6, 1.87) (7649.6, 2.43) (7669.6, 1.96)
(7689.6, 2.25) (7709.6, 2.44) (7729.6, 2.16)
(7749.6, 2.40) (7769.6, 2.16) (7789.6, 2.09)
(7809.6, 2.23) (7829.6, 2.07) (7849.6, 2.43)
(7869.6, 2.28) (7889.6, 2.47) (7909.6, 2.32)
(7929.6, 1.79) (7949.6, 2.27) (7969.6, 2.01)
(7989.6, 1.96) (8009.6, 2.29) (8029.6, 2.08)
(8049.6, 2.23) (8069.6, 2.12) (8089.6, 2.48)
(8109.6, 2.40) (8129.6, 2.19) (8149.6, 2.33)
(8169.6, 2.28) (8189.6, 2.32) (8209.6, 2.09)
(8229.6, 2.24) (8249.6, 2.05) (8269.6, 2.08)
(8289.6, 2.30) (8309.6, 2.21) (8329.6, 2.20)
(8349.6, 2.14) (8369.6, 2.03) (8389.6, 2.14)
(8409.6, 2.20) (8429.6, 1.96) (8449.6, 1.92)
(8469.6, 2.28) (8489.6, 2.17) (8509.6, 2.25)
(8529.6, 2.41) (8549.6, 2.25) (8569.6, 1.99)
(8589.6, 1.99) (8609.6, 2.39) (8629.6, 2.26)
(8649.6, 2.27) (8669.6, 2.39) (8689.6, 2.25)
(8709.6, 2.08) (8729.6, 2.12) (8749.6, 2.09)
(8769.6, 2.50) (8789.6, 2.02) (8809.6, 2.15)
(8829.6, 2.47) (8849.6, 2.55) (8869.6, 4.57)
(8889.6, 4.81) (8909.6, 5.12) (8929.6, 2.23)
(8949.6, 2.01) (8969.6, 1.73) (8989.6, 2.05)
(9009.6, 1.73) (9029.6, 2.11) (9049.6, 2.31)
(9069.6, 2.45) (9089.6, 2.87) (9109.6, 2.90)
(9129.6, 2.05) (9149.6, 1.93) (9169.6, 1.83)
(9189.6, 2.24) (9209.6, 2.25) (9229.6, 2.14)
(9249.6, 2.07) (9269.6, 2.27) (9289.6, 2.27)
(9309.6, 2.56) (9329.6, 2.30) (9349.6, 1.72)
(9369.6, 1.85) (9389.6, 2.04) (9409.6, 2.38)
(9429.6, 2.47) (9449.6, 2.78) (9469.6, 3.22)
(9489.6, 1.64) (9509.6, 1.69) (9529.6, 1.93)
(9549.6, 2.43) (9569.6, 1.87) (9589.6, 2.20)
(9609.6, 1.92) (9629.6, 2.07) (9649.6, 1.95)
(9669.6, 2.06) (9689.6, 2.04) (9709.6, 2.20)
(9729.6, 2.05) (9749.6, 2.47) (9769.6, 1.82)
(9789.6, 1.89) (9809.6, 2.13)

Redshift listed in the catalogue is 0.353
